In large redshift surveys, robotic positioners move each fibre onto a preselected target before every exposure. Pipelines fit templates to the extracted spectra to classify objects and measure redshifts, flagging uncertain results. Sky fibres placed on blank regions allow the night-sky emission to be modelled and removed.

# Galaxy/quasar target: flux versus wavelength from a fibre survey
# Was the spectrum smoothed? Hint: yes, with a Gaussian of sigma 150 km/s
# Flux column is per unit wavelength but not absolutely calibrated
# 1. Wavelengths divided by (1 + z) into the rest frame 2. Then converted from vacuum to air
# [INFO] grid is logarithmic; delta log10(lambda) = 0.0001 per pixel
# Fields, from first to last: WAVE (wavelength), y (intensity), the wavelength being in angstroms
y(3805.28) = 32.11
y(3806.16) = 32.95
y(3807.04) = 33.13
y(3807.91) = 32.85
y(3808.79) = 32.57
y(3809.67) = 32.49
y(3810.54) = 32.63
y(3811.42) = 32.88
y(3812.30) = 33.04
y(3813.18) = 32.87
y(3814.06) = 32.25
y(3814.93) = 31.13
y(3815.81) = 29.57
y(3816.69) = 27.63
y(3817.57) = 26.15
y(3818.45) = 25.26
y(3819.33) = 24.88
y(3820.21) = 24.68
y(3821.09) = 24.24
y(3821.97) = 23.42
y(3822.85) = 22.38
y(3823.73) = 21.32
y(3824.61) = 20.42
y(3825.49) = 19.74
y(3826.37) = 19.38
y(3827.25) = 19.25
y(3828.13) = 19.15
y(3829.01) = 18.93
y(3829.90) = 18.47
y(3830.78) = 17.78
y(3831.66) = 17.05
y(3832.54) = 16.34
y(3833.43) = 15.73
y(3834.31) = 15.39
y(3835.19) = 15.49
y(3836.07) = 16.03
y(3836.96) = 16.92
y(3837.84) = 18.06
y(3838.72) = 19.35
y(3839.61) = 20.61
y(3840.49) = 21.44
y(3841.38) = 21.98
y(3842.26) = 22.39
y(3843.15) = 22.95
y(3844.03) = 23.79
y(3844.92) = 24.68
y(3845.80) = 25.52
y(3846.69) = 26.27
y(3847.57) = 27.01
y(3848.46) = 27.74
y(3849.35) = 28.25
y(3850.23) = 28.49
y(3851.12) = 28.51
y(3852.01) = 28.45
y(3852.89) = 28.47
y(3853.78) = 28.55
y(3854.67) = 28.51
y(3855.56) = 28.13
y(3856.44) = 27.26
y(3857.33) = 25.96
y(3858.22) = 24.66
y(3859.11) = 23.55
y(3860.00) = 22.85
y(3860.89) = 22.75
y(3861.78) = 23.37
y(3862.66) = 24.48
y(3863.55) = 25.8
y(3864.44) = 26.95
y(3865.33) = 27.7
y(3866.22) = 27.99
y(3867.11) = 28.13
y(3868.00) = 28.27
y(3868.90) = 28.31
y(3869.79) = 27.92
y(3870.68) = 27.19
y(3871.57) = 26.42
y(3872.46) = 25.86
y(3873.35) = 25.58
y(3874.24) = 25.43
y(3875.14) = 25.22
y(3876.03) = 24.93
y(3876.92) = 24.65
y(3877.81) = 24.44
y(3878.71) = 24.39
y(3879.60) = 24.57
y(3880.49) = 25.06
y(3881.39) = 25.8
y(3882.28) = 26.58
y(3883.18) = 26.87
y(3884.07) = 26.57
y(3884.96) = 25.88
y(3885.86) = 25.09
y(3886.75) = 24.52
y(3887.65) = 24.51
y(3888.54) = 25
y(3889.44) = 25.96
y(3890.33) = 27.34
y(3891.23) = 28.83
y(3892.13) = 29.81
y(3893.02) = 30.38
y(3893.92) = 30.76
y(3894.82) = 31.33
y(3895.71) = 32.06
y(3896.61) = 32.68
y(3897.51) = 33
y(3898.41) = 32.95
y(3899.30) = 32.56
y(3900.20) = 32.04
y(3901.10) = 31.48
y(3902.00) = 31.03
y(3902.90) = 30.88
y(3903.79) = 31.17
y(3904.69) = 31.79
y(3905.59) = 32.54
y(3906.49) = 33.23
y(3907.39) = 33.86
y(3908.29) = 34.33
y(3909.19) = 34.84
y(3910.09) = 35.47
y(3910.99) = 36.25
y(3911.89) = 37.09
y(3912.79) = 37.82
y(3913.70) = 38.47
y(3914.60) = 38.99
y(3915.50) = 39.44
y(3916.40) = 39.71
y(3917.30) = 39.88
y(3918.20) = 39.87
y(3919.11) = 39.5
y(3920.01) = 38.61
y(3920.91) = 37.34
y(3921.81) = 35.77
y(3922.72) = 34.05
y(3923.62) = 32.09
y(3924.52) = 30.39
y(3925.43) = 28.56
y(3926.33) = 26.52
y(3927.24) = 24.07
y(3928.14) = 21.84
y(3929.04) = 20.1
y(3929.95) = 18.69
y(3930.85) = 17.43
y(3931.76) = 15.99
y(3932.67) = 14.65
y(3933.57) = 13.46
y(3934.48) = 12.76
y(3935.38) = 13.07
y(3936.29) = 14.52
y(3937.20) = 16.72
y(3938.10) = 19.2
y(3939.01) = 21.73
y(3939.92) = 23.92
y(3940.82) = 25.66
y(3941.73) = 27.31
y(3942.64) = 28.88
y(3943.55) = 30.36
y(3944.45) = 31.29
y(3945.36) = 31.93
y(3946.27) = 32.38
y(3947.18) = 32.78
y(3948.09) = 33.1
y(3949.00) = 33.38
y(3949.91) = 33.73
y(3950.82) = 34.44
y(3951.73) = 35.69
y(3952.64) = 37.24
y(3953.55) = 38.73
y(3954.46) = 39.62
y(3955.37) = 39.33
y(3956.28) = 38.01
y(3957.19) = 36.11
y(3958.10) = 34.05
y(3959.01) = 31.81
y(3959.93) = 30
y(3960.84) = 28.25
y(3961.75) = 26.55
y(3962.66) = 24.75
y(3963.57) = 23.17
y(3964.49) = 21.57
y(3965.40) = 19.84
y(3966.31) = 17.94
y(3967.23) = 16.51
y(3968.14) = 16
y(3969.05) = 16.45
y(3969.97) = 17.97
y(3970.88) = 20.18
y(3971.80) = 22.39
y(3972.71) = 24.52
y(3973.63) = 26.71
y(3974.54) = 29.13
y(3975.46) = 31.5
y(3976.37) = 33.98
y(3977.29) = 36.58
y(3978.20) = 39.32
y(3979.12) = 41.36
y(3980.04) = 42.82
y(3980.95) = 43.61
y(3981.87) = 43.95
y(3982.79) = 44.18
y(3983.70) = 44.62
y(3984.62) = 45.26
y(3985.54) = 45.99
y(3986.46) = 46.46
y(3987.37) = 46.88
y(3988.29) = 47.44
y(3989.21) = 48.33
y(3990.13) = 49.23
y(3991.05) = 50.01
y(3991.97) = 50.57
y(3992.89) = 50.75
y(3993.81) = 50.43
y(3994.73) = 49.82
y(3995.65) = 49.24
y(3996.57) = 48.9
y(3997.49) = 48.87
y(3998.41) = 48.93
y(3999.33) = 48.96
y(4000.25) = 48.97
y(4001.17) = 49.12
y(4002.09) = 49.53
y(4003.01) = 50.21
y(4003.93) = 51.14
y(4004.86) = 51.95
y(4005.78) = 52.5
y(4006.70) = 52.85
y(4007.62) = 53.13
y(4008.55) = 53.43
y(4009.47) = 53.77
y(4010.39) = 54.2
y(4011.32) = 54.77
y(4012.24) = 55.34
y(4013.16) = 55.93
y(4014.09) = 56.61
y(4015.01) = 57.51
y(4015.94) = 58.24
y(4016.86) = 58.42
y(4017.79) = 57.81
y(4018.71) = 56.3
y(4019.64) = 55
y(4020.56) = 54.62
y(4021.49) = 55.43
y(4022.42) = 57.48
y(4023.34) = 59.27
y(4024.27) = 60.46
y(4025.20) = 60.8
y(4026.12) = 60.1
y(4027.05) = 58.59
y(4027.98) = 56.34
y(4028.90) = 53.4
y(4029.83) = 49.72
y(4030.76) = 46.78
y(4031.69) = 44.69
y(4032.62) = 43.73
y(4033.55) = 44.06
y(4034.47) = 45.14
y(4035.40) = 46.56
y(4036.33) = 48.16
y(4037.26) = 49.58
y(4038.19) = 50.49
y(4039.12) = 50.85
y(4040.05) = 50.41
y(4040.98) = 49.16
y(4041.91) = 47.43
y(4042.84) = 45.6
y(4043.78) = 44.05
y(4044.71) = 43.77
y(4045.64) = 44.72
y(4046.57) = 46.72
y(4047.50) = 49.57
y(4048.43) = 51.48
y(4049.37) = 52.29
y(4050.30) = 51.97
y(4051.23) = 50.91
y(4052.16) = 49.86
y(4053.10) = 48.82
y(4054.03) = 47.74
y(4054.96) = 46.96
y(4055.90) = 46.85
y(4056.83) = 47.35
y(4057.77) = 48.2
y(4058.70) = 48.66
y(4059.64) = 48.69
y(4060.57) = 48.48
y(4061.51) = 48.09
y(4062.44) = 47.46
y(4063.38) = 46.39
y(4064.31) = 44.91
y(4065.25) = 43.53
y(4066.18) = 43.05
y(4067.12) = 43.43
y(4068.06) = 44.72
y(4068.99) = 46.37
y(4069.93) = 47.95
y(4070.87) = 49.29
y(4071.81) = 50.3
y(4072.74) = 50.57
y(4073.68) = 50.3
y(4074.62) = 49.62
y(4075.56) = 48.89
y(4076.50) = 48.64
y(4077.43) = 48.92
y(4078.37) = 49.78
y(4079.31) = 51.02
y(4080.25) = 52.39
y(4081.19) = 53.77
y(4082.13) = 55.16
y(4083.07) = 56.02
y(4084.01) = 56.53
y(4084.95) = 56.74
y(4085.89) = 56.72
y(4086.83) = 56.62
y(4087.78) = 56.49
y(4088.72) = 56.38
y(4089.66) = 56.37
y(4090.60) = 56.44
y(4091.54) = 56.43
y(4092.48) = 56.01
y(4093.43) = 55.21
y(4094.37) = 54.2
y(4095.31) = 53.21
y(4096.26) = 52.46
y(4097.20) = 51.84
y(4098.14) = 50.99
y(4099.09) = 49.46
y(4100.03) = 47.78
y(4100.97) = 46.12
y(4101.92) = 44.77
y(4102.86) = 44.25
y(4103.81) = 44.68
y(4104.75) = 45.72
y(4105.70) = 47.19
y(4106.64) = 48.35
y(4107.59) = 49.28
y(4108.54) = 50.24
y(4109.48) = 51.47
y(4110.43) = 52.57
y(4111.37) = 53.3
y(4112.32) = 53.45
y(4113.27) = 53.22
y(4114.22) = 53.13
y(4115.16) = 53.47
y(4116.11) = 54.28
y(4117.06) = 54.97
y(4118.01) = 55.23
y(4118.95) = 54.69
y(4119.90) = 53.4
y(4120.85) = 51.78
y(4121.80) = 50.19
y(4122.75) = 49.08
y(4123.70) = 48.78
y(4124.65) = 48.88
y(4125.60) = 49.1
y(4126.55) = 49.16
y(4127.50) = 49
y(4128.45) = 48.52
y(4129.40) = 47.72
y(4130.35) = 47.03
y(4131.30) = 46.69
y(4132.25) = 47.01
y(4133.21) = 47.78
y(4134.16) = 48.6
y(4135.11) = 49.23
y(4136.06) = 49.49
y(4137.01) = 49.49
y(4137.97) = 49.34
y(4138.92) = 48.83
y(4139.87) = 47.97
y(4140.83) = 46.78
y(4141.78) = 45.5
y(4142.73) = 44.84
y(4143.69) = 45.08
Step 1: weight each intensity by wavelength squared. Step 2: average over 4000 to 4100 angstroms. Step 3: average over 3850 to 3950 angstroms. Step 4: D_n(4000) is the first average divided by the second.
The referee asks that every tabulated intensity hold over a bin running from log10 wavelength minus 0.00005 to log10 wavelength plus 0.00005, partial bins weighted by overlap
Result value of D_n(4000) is 2.0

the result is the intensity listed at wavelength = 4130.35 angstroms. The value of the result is 47.03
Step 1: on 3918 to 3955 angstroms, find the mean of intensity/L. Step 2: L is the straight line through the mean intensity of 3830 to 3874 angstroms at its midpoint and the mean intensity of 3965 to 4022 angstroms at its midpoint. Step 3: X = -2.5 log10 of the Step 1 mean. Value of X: 0.29 mag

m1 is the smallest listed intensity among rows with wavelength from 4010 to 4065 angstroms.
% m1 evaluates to 43.73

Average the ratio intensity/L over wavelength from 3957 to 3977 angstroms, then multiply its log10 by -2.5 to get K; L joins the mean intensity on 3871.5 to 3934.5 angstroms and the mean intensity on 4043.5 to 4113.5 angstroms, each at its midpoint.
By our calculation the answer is 0.426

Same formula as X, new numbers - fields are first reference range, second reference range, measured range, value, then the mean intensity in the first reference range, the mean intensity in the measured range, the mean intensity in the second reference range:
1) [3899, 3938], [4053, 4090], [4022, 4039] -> -0.17 mag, 29.6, 51.9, 50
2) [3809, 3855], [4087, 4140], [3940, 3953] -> 0.10 mag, 23.9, 31.7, 50.8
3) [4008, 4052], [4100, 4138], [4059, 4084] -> 0.05 mag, 52.1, 48.9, 49.7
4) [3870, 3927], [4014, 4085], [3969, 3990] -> 0.12 mag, 30.9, 37.1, 50.4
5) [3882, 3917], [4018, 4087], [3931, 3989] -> 0.29 mag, 31.7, 30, 50.2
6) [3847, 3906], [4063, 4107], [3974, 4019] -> -0.19 mag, 27.6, 48.7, 50.6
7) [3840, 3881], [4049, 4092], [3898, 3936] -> 0.06 mag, 25.9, 30.4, 50.4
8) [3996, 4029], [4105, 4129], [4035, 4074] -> 0.11 mag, 54.4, 47.9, 51.2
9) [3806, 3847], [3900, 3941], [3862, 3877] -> -0.01 mag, 23.8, 26.5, 29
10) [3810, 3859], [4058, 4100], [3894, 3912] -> -0.05 mag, 24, 32.9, 51.1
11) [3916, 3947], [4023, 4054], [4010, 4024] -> -0.24 mag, 26.4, 56.5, 50.1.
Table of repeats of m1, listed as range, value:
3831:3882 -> 15.39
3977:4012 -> 36.58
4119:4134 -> 46.69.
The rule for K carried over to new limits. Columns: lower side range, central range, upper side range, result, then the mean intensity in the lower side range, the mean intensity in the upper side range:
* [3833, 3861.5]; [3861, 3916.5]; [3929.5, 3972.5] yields -0.20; 23.6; 25.7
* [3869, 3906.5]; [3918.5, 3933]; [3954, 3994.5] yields 0.13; 28.2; 35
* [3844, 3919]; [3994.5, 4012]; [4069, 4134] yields -0.23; 29.1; 51.2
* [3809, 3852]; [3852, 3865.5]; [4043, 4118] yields 0.03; 23.6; 50.2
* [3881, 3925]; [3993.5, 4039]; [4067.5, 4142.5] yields -0.23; 32.4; 50.8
